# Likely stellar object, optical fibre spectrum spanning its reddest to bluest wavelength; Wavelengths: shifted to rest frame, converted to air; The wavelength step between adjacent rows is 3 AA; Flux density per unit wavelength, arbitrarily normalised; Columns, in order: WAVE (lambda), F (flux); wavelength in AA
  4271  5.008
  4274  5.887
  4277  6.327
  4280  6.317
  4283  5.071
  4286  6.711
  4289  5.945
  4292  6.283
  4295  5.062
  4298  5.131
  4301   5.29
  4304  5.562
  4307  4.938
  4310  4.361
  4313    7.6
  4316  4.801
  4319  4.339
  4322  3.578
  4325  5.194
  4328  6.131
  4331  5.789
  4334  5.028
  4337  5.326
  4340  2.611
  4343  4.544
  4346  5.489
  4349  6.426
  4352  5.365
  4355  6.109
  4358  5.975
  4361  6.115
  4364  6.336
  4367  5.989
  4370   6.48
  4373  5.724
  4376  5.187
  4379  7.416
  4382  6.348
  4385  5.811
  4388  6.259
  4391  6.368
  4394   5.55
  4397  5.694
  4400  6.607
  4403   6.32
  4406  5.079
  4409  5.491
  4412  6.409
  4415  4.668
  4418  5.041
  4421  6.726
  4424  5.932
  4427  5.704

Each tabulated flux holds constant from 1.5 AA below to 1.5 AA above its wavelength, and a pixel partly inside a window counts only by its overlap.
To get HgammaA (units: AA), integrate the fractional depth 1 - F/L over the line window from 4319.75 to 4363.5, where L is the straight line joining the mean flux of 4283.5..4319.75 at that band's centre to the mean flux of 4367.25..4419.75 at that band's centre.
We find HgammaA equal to 3.2 AA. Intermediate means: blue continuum 5.51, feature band 5.27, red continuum 5.91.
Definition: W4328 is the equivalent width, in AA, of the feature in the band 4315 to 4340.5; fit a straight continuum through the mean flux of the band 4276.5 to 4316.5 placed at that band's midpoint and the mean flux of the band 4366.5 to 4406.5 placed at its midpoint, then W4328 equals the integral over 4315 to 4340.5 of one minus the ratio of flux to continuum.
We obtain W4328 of 4.3 AA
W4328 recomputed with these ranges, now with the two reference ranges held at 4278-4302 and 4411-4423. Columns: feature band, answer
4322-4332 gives 0.61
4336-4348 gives 2.49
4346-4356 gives -0.29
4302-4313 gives 0.79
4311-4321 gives 0.55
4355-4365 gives -0.72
